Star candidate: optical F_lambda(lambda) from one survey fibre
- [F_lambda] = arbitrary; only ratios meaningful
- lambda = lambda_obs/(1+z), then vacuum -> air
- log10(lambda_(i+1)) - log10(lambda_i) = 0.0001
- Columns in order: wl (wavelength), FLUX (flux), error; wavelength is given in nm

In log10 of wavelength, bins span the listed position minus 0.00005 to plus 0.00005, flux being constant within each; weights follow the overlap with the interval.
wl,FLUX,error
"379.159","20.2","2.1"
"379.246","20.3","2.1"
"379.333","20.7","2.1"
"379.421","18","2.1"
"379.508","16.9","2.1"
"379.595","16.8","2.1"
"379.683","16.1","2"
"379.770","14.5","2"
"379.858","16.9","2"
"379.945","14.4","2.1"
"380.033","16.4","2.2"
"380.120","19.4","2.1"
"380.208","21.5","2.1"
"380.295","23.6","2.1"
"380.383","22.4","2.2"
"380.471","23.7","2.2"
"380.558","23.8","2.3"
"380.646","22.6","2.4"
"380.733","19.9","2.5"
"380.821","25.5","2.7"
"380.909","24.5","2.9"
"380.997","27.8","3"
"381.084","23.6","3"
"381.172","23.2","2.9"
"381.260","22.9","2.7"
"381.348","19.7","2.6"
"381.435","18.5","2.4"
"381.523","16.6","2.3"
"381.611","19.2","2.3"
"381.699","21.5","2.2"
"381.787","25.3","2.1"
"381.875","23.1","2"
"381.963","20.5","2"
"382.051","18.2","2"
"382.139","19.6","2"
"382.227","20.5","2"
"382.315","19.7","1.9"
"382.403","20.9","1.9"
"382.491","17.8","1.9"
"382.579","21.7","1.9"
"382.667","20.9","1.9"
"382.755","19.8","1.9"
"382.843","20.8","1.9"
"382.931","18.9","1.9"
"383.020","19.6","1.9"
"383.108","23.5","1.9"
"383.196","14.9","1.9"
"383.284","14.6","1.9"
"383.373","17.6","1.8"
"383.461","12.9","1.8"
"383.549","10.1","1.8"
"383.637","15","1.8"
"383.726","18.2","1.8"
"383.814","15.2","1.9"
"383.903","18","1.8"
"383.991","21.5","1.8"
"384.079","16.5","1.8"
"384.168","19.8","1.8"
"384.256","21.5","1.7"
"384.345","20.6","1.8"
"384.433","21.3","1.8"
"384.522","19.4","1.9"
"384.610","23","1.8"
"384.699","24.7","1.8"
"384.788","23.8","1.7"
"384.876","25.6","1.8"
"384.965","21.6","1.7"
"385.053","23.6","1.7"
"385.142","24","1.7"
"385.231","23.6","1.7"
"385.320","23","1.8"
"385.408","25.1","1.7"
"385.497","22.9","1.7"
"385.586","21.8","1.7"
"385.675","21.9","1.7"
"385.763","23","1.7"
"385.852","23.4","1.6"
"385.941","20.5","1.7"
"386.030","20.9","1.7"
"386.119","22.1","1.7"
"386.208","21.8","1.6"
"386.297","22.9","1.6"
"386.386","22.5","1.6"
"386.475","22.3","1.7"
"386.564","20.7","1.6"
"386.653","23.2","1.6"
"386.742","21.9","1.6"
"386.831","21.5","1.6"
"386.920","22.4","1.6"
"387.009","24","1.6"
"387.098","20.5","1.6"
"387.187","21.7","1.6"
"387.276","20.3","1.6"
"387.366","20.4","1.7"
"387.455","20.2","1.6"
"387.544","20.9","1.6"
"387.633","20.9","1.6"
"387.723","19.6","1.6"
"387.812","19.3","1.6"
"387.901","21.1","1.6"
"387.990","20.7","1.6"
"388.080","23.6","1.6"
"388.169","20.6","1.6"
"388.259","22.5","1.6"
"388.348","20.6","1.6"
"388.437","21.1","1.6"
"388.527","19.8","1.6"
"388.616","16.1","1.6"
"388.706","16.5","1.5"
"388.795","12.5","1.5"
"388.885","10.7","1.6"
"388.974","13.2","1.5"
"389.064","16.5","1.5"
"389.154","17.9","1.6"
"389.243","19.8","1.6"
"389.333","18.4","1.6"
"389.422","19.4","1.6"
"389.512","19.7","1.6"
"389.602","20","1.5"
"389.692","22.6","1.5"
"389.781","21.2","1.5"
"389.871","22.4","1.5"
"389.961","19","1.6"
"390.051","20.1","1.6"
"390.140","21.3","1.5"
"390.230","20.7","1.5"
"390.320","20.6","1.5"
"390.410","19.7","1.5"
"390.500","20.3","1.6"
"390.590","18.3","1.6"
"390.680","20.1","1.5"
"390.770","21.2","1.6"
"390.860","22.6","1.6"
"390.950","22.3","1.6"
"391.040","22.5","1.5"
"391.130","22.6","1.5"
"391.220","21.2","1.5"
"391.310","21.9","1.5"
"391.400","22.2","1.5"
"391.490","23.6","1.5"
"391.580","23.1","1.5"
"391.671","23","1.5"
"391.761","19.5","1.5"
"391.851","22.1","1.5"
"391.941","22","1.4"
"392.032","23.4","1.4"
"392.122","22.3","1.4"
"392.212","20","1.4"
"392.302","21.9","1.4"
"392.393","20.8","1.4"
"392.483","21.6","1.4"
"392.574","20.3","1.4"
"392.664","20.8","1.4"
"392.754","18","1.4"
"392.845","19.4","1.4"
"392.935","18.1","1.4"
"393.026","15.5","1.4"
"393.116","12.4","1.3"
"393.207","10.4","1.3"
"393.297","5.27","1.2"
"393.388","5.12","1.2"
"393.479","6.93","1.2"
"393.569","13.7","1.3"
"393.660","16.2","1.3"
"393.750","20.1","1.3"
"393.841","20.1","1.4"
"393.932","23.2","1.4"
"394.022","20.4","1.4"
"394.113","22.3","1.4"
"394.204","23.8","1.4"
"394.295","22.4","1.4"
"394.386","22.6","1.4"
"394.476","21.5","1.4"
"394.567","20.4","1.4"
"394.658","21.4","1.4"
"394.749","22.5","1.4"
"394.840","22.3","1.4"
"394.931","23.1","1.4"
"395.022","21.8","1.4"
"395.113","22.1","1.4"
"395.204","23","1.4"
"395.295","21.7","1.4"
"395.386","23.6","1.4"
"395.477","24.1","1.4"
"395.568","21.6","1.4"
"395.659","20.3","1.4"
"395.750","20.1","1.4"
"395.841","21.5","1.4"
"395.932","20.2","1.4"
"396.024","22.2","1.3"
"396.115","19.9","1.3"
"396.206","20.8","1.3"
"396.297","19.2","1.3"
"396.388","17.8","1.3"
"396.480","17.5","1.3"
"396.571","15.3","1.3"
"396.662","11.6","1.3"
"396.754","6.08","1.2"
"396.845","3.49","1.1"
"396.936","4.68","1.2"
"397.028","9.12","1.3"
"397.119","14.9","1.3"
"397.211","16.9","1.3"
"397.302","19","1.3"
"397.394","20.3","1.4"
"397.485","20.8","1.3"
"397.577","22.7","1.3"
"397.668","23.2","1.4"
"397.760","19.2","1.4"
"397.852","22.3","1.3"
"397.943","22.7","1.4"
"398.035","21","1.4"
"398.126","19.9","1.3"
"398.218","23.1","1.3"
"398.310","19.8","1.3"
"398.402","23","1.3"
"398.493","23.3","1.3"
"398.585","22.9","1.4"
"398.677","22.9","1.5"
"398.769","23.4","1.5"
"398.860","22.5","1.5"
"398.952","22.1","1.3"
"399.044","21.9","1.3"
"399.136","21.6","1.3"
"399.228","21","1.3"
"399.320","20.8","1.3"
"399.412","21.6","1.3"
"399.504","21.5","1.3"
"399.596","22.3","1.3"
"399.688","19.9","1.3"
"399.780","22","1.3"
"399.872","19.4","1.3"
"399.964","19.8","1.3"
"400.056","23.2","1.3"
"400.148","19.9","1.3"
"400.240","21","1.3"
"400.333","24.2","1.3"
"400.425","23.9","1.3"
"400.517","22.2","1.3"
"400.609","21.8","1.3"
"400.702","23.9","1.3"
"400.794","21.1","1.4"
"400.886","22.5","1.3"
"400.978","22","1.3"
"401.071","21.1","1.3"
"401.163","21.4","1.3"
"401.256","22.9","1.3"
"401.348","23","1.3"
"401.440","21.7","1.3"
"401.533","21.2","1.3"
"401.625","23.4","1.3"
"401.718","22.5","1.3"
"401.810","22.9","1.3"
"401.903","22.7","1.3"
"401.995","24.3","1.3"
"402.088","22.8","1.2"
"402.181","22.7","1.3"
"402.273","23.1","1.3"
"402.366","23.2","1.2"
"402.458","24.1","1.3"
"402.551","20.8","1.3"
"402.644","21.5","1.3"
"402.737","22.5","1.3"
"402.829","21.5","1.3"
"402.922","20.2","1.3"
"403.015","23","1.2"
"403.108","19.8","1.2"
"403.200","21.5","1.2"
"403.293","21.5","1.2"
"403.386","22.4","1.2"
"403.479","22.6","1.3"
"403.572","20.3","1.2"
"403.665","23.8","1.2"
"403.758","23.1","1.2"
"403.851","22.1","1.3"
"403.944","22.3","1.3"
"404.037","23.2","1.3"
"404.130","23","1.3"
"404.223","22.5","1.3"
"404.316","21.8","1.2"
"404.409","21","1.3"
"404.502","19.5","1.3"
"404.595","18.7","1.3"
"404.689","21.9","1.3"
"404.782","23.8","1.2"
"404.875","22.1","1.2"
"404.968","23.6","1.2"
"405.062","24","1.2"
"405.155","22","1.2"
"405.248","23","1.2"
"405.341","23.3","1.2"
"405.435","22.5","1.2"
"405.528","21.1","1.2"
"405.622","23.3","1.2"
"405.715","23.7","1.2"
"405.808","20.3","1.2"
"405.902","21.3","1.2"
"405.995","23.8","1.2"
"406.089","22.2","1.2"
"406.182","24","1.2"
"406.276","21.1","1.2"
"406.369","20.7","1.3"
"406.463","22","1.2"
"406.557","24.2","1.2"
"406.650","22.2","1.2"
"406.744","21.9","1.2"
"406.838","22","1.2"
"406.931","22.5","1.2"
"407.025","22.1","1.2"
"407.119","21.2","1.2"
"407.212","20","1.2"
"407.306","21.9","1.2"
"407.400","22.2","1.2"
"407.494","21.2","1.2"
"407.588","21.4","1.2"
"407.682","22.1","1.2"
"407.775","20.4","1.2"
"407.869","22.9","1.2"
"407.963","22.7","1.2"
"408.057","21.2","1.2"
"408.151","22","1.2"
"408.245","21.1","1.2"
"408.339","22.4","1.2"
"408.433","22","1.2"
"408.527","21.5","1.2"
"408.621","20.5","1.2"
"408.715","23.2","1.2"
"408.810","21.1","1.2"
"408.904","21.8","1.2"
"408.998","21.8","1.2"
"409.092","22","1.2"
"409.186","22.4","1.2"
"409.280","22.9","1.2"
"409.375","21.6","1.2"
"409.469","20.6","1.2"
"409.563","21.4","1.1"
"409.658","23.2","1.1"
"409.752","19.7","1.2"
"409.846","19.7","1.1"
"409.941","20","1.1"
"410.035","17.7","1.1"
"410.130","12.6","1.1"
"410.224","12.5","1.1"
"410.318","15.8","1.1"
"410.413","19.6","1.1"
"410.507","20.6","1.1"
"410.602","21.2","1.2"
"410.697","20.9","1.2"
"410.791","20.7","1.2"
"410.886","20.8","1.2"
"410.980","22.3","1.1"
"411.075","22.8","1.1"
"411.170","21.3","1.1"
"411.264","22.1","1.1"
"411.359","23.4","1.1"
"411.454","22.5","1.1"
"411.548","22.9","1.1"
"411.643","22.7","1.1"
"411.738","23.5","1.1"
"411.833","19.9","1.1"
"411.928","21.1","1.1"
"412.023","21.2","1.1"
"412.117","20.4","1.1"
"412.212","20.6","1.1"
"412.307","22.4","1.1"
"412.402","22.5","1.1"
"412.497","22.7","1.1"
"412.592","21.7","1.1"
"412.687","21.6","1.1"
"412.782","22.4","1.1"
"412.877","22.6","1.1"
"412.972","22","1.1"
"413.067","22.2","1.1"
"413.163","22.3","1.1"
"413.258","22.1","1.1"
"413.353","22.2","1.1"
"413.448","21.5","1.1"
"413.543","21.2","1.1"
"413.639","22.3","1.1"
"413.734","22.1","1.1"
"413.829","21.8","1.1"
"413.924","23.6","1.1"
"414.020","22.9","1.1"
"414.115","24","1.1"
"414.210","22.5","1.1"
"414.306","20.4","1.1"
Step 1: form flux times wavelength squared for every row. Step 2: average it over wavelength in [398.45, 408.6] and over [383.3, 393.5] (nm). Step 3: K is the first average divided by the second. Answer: 1.19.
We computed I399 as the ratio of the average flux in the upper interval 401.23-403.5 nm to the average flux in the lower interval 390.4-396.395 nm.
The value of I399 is 1.1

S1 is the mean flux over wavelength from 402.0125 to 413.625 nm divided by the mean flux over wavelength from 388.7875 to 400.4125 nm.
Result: 1.10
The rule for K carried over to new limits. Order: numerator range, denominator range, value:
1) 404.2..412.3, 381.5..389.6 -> 1.19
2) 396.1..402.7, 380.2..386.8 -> 1.06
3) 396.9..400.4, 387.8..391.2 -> 1.10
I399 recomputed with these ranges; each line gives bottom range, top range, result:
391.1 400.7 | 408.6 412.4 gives 1.05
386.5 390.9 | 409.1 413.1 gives 1.05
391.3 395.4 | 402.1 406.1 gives 1.13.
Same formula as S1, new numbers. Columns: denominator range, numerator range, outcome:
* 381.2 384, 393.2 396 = 1.03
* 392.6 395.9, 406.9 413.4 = 1.11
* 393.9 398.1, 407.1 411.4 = 1.07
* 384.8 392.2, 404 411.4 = 1.02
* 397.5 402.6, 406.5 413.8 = 0.97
